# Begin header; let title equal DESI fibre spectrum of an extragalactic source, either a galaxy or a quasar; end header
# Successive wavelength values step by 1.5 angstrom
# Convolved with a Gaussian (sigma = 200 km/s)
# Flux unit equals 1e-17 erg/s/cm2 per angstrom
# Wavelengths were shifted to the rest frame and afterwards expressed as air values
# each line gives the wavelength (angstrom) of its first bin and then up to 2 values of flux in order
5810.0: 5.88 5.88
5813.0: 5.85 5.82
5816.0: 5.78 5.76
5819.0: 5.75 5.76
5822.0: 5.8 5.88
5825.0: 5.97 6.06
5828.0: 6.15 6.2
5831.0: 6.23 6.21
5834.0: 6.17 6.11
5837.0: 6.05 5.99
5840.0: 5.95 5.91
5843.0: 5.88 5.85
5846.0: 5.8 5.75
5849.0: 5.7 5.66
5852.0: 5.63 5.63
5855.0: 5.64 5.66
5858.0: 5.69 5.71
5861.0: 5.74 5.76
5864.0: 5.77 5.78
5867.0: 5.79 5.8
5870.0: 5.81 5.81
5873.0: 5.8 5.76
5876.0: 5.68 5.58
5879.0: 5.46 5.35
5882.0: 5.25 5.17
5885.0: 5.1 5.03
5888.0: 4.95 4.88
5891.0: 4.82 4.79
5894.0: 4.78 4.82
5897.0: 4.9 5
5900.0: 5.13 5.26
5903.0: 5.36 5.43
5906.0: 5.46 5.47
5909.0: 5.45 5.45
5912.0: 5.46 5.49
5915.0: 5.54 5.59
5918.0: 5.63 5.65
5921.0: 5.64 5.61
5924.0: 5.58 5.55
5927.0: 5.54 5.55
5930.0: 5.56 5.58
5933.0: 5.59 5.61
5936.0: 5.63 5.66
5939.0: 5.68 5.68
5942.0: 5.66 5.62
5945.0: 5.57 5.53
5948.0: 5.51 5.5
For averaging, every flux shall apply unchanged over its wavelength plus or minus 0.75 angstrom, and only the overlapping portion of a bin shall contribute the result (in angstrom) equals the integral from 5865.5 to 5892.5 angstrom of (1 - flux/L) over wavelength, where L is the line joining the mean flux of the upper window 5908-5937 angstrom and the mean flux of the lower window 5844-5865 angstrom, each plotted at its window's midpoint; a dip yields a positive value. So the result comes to 1.2 angstrom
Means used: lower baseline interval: 5.71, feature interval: 5.41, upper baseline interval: 5.56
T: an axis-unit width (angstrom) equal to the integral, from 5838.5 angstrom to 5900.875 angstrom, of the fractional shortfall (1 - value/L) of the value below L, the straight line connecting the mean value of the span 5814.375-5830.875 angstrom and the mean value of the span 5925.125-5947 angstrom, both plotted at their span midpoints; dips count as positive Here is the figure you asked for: 3.2 angstrom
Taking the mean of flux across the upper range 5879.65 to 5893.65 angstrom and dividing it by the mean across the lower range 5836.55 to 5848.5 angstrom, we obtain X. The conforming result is 0.9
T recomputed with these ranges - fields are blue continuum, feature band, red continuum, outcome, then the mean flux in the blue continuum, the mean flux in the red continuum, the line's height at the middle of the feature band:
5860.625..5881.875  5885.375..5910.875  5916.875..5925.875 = 2.4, 5.69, 5.61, 5.65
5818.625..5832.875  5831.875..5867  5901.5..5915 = 0.1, 6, 5.44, 5.84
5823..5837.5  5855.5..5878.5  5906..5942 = 0.6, 6.11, 5.57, 5.9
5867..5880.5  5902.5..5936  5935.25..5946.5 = 0.7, 5.7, 5.64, 5.66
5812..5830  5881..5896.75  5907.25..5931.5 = 1.9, 5.89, 5.55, 5.66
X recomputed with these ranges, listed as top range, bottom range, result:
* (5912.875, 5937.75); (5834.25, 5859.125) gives 0.96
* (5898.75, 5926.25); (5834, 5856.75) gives 0.94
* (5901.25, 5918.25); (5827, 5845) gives 0.90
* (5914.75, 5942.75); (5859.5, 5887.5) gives 1.01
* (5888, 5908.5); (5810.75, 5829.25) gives 0.86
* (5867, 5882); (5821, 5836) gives 0.93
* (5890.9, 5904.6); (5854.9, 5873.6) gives 0.87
